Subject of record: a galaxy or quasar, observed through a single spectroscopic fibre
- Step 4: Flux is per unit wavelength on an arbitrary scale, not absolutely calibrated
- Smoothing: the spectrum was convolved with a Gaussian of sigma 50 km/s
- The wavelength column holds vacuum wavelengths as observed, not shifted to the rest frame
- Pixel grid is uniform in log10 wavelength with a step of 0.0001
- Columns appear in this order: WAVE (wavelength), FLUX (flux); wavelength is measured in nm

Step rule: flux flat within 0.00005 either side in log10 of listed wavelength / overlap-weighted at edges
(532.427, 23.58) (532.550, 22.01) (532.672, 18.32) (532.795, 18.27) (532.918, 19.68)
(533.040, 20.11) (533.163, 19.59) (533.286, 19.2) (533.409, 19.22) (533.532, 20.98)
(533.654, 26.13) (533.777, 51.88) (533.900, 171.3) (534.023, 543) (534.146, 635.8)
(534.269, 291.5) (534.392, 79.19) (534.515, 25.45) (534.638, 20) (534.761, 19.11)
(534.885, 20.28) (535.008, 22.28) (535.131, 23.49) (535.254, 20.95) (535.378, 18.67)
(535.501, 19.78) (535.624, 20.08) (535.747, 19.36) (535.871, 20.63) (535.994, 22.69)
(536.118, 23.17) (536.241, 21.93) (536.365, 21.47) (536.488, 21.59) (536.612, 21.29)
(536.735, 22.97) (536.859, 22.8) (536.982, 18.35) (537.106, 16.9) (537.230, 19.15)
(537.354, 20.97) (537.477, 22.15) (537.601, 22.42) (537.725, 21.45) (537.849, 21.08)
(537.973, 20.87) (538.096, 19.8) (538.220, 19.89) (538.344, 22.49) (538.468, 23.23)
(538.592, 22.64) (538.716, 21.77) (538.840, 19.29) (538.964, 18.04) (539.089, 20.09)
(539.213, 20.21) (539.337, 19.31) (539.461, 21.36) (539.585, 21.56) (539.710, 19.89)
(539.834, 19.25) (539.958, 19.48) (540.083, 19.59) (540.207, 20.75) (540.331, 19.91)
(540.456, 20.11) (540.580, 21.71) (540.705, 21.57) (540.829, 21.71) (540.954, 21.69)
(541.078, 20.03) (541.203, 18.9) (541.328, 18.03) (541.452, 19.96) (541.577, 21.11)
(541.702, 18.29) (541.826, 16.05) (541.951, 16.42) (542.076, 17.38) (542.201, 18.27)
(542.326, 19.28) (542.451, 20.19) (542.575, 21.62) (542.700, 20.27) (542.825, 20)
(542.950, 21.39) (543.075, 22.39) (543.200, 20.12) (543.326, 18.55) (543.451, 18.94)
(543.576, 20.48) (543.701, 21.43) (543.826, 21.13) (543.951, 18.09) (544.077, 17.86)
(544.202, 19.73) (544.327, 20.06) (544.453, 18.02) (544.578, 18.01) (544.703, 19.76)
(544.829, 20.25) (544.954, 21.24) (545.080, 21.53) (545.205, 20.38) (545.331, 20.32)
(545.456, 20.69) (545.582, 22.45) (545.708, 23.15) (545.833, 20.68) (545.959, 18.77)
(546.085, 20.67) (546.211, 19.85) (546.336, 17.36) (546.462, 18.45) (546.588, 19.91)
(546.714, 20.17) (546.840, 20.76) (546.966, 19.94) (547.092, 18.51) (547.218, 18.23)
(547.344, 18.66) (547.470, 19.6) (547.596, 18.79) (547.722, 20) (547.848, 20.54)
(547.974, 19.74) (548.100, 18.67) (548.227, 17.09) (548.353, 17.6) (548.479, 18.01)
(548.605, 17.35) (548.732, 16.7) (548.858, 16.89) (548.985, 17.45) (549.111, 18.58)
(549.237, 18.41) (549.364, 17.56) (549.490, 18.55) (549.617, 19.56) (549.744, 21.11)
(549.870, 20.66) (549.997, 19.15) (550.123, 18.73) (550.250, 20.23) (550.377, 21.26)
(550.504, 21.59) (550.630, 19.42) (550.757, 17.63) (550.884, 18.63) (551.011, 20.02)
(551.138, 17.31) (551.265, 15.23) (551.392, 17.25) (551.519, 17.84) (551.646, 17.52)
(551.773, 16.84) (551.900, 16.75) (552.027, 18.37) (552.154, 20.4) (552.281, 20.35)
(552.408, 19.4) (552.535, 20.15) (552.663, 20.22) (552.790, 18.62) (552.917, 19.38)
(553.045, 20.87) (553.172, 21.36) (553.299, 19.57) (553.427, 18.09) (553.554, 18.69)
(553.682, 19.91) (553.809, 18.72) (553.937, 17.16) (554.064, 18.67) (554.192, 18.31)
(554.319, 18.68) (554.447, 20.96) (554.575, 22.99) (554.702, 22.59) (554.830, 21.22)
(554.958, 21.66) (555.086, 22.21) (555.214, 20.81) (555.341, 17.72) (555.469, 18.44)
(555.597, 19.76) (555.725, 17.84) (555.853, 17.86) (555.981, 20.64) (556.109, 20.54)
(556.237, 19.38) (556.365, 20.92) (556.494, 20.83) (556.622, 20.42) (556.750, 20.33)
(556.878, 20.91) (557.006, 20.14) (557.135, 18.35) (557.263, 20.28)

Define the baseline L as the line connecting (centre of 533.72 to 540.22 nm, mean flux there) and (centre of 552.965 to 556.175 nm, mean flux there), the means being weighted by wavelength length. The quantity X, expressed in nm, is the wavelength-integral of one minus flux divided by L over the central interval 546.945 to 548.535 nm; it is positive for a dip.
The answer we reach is 0.66 nm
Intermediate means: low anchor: 52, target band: 18.9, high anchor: 19.8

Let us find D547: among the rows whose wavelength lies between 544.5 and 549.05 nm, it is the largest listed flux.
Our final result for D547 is 23.15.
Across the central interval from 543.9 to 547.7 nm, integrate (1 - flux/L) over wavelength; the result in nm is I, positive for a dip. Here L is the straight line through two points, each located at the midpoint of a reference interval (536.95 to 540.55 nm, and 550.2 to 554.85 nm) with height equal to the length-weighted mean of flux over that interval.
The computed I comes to 0.02 nm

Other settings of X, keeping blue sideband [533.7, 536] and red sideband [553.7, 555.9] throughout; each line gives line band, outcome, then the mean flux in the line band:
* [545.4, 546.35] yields 0.62 nm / 20.6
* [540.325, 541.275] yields 0.71 nm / 20.7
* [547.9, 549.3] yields 0.87 nm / 17.9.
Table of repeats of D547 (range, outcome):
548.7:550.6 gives 21.59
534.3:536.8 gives 79.19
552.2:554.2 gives 21.36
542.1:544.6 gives 22.39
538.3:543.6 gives 23.23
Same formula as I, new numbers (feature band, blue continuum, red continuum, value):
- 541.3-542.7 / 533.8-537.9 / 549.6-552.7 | 0.86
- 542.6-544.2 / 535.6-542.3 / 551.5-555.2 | 0.01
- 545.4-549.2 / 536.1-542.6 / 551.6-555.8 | 0.14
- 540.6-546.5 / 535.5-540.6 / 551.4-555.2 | 0.13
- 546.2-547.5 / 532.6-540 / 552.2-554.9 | 0.49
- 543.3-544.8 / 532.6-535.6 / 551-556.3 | 0.95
